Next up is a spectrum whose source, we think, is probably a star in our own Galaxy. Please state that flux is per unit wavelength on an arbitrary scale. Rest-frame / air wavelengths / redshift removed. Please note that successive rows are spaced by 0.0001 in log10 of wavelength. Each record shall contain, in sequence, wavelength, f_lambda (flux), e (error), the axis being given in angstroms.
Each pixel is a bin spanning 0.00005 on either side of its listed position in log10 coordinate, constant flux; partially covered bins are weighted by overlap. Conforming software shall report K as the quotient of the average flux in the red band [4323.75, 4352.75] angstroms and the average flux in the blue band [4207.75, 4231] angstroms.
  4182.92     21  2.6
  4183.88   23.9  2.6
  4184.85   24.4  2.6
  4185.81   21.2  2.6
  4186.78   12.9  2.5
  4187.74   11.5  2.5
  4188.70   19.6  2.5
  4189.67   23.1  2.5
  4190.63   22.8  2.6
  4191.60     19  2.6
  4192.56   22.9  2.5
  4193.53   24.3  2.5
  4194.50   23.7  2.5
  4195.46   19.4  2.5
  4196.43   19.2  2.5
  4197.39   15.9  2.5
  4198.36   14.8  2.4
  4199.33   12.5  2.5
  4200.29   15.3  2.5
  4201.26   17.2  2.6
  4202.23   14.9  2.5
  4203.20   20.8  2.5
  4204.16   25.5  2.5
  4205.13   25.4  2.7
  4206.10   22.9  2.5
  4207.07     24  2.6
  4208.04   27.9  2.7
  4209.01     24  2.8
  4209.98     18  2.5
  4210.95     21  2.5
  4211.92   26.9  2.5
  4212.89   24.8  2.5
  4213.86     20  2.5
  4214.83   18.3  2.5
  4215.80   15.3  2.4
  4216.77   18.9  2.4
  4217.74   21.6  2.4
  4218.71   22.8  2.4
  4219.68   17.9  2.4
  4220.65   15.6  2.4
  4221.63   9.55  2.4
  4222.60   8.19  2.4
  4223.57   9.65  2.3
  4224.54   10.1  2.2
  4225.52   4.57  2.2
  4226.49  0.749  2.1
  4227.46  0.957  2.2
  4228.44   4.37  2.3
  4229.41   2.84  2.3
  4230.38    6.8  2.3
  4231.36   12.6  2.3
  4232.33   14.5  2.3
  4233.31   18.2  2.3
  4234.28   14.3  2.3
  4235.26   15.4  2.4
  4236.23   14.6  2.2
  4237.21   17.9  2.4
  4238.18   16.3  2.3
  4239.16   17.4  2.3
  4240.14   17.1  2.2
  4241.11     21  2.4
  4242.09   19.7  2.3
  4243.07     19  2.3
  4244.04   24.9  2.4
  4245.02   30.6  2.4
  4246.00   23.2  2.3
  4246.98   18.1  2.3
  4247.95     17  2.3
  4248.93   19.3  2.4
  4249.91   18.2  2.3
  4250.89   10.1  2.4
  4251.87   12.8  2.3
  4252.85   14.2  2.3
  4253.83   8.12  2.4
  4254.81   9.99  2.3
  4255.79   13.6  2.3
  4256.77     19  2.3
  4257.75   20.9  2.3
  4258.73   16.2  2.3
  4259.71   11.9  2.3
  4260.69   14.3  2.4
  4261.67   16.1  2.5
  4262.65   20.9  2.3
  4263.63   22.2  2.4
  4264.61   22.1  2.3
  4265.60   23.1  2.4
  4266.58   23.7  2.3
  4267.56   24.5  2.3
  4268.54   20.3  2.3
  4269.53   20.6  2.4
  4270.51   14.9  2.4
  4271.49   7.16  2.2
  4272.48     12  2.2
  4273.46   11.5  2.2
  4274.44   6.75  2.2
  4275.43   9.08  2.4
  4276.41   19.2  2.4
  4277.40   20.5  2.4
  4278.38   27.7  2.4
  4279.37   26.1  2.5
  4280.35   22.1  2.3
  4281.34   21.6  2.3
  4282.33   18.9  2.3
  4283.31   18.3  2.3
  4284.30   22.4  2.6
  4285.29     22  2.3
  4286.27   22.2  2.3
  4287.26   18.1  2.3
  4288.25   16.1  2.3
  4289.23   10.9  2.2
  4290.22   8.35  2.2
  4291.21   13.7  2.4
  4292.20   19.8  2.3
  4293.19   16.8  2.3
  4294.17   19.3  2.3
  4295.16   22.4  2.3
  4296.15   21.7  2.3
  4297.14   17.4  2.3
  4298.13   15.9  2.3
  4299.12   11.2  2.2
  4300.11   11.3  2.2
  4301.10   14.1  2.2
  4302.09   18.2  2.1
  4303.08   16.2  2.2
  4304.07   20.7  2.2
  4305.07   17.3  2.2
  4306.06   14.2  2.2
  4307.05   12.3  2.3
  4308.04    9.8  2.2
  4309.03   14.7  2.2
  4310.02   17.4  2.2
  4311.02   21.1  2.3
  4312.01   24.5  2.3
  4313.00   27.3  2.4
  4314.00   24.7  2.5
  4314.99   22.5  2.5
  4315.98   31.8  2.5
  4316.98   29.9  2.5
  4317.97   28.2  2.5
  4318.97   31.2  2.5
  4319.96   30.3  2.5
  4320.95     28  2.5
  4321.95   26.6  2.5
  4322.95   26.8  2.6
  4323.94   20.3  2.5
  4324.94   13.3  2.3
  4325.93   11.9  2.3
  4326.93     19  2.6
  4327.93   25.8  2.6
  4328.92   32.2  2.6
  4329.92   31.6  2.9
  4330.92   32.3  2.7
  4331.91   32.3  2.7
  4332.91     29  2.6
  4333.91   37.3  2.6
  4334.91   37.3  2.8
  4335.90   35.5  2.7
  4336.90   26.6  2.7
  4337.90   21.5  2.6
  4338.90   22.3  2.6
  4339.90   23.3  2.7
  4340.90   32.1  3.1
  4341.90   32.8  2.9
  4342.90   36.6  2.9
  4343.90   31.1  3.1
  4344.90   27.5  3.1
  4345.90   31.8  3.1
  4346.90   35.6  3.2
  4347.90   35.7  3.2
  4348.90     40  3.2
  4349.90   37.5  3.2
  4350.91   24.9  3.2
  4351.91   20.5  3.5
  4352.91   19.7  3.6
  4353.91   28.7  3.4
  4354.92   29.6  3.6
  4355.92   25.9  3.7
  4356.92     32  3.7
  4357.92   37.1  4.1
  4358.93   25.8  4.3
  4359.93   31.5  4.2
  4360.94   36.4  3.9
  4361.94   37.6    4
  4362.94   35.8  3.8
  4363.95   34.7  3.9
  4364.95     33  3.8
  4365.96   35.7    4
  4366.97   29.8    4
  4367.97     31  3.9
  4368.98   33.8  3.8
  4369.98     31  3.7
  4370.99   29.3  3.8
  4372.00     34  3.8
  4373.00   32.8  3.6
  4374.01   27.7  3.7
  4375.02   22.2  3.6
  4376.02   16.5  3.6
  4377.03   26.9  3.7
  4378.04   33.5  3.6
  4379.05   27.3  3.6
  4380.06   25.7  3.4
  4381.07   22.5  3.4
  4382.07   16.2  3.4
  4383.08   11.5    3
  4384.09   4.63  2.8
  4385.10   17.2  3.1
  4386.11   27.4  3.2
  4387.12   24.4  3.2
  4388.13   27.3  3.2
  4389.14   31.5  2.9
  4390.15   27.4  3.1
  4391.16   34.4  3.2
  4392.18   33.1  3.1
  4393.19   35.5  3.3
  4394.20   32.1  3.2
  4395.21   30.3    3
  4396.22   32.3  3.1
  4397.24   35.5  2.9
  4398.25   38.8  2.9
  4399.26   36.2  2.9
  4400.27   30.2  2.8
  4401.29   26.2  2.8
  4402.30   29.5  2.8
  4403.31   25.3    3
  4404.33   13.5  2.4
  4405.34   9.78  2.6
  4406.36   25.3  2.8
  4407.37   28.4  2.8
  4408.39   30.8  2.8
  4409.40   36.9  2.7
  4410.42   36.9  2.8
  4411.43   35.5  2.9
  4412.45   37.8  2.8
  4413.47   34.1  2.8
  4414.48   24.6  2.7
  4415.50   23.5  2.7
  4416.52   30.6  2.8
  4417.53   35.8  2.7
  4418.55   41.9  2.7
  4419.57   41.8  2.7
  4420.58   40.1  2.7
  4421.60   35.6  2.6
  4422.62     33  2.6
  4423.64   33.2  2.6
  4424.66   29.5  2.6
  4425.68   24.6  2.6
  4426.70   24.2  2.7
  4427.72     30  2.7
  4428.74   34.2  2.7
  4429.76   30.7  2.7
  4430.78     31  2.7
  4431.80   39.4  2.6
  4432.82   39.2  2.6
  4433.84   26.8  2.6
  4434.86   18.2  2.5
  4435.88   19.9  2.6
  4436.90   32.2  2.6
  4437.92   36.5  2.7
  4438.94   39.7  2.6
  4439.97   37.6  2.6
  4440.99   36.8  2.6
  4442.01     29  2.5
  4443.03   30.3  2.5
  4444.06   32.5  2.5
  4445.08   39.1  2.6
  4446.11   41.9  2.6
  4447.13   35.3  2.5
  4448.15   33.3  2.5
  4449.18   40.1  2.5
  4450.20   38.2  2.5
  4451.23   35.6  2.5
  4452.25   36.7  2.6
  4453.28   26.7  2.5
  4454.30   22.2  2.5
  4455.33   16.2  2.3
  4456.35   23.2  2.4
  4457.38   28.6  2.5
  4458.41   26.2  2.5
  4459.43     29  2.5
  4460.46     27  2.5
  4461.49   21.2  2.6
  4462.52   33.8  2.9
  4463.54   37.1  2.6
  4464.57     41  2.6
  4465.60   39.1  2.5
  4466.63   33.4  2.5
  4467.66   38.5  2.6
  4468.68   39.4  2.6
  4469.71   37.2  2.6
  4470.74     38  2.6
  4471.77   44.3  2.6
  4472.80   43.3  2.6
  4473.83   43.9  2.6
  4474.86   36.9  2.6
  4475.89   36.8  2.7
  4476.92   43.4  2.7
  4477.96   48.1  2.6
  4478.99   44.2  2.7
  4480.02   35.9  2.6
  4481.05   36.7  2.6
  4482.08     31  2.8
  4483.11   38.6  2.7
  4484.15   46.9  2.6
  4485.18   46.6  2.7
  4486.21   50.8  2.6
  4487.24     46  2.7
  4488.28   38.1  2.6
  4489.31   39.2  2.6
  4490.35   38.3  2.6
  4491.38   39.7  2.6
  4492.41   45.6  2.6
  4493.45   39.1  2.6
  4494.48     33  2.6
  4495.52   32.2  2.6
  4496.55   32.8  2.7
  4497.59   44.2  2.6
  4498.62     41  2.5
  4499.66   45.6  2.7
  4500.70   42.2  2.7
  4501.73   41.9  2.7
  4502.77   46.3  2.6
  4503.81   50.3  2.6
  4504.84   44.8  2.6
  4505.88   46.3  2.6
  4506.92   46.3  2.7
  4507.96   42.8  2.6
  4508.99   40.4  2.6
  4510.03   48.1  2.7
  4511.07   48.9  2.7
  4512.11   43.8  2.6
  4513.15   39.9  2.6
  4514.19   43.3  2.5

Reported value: 2.0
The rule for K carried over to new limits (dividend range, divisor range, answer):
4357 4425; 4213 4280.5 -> 1.87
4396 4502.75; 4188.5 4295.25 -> 1.99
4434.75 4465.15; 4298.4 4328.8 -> 1.52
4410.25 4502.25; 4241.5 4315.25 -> 1.99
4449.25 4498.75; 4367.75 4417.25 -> 1.32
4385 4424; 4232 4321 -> 1.68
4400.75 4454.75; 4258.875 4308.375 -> 1.83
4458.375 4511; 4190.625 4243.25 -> 2.38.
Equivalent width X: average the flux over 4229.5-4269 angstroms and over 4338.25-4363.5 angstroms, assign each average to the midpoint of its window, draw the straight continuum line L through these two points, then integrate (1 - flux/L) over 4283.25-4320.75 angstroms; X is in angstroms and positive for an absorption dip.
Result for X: 7.8 angstroms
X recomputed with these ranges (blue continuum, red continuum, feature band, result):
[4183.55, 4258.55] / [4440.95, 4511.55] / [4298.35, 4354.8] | 1.62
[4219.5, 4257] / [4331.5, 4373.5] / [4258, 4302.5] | 5.49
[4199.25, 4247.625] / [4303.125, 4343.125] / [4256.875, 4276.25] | 3.39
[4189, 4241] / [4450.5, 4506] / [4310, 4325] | -0.49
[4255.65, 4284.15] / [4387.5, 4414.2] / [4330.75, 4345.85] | -3.62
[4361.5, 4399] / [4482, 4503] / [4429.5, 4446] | 1.10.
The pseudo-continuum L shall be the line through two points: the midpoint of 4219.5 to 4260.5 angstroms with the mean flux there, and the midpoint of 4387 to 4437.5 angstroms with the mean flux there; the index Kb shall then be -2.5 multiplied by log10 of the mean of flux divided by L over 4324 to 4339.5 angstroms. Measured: -0.17 mag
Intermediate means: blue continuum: 14.2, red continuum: 30.8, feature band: 27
